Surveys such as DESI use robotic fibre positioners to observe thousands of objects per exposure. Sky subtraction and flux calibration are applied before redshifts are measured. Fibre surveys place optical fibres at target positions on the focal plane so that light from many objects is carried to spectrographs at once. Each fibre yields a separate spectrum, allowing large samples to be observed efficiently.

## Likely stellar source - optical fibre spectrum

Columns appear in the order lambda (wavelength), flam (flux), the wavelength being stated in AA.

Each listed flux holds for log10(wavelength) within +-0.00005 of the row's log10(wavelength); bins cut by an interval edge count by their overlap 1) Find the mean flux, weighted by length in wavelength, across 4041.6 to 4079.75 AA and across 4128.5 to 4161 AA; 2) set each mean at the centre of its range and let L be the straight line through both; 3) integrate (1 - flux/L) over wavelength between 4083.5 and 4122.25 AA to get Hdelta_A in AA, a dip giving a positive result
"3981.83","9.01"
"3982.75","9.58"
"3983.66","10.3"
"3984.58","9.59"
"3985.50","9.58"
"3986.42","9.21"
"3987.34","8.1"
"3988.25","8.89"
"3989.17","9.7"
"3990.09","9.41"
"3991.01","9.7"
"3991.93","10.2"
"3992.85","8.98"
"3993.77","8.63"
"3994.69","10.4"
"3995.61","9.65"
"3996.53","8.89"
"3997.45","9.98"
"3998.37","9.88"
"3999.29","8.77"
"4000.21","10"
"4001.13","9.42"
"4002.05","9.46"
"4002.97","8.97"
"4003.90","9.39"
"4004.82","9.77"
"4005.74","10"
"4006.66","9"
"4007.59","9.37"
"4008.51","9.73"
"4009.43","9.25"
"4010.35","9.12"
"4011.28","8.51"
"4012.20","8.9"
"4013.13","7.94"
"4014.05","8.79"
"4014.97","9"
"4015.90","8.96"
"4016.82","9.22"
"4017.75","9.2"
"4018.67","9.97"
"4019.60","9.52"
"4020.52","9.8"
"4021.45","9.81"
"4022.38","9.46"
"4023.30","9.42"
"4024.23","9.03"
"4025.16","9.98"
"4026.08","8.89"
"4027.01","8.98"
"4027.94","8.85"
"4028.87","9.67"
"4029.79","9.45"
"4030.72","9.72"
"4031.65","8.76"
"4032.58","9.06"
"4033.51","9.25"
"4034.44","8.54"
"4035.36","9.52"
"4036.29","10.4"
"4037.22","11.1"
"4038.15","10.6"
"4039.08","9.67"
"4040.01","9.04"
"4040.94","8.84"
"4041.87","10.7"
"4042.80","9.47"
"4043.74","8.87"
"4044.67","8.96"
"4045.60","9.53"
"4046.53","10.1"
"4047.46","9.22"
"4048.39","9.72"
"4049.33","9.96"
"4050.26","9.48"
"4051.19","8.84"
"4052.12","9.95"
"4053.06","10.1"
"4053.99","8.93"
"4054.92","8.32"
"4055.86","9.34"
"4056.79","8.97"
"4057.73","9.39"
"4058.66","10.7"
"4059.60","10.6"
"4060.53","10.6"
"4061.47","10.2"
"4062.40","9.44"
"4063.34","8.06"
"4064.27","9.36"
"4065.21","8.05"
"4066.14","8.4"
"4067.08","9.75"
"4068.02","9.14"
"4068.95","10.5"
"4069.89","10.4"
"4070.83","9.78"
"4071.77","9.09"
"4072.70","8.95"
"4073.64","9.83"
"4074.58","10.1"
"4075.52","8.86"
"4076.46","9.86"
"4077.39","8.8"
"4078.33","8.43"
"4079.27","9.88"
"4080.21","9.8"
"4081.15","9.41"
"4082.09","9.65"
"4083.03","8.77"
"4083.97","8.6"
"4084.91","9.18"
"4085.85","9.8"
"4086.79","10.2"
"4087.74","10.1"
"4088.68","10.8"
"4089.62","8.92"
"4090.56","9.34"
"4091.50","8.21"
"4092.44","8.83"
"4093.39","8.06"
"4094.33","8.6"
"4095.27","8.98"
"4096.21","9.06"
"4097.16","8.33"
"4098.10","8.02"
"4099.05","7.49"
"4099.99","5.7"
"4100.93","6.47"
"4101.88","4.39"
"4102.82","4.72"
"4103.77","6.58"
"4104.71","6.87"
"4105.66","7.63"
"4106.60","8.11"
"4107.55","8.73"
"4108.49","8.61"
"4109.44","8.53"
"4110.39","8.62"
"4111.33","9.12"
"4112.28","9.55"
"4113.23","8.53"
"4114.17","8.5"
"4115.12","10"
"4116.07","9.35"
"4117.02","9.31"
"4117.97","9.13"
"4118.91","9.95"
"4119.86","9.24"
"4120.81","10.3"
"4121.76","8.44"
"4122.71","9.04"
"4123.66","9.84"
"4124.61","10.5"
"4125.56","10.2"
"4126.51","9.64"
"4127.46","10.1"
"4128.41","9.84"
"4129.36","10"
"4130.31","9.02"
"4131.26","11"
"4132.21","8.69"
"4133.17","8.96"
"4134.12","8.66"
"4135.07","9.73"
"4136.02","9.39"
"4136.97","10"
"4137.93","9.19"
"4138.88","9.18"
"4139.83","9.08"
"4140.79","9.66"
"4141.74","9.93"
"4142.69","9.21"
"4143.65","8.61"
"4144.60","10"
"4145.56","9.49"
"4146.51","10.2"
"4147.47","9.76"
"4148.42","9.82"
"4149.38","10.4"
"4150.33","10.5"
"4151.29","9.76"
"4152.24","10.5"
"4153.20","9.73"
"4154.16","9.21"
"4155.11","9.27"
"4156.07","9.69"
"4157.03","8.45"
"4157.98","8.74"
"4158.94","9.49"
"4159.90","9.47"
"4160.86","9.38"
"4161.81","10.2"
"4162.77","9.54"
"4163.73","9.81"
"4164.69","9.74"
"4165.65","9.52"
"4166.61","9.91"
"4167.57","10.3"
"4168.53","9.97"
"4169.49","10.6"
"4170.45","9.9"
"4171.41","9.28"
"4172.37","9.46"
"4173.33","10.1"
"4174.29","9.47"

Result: 4.1 AA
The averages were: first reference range 9.47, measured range 8.51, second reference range 9.54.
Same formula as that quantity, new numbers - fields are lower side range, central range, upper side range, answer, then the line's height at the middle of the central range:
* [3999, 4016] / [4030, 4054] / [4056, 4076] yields -0.4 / 9.39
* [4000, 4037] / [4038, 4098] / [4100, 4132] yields -2.4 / 9.02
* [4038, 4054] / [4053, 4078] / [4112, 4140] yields 0.2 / 9.53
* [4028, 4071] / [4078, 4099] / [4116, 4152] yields 1.0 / 9.57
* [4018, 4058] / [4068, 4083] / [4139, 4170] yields 0.0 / 9.54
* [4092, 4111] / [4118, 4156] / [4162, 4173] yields -3.6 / 8.81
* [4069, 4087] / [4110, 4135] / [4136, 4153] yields 0.5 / 9.63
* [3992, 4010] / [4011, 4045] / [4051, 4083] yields 0.4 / 9.46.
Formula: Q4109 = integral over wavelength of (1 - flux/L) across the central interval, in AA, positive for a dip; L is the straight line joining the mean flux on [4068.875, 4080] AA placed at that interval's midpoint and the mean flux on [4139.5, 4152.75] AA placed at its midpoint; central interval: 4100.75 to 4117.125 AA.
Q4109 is 2.8 AA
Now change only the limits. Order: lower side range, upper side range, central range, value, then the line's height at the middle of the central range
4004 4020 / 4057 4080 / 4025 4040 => -0.31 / 9.31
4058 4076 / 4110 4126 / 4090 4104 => 2.85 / 9.46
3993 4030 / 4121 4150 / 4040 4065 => -0.23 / 9.41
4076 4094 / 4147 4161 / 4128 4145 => 0.15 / 9.54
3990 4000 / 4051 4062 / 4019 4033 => 0.34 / 9.6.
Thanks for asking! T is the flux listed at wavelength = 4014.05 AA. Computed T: 8.79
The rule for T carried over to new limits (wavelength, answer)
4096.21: 9.06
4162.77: 9.54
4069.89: 10.4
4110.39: 8.62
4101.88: 4.39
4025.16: 9.98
